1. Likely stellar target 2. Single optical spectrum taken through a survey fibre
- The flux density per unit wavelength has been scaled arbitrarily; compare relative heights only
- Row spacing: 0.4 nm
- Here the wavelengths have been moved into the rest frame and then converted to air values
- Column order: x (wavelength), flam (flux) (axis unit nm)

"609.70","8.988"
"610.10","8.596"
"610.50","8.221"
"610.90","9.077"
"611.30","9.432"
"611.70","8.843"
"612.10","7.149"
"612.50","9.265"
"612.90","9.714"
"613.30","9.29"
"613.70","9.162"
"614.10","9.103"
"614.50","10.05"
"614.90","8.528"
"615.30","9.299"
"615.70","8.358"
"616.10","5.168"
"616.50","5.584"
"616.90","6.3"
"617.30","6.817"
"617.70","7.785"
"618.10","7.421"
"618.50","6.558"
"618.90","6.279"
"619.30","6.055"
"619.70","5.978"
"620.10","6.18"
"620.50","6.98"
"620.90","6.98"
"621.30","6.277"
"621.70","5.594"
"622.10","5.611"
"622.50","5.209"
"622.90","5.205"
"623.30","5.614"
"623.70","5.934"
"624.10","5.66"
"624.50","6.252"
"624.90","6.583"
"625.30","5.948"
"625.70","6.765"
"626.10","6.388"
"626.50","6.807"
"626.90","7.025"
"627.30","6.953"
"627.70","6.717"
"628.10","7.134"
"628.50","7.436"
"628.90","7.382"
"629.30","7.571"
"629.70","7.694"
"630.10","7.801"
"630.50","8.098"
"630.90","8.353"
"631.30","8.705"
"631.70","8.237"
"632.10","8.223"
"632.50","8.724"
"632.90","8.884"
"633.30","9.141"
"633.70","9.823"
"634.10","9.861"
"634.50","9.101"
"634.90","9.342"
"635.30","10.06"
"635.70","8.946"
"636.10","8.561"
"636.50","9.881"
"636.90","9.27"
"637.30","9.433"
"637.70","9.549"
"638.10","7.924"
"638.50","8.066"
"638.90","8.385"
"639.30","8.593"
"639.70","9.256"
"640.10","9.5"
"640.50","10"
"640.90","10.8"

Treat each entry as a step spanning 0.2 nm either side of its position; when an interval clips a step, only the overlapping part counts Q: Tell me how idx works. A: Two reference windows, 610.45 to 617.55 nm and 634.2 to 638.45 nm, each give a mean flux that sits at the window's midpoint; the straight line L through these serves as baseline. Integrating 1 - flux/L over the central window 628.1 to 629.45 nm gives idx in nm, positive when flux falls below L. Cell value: 0.22 nm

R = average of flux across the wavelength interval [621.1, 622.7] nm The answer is 5.67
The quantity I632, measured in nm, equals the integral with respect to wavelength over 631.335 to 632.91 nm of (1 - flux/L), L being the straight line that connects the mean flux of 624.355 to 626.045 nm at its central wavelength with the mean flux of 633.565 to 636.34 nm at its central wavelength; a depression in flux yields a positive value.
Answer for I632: 0.00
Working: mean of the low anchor 6.39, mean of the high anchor 9.38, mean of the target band 8.49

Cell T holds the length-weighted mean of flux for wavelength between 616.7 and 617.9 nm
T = 6.97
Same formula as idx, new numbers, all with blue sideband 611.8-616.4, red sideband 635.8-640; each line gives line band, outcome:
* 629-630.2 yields 0.156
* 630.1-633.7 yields 0.102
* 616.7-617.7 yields 0.211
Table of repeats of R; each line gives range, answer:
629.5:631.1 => 7.99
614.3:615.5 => 9.29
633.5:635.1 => 9.53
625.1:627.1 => 6.59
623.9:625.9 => 6.24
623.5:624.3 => 5.8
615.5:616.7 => 6.37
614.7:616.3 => 7.84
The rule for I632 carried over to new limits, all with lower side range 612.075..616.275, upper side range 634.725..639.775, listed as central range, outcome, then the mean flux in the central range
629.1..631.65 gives 0.251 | 8.05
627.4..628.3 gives 0.199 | 6.93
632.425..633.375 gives 0.005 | 8.91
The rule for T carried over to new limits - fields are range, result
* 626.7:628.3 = 6.96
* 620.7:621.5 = 6.63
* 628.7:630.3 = 7.61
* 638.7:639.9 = 8.74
